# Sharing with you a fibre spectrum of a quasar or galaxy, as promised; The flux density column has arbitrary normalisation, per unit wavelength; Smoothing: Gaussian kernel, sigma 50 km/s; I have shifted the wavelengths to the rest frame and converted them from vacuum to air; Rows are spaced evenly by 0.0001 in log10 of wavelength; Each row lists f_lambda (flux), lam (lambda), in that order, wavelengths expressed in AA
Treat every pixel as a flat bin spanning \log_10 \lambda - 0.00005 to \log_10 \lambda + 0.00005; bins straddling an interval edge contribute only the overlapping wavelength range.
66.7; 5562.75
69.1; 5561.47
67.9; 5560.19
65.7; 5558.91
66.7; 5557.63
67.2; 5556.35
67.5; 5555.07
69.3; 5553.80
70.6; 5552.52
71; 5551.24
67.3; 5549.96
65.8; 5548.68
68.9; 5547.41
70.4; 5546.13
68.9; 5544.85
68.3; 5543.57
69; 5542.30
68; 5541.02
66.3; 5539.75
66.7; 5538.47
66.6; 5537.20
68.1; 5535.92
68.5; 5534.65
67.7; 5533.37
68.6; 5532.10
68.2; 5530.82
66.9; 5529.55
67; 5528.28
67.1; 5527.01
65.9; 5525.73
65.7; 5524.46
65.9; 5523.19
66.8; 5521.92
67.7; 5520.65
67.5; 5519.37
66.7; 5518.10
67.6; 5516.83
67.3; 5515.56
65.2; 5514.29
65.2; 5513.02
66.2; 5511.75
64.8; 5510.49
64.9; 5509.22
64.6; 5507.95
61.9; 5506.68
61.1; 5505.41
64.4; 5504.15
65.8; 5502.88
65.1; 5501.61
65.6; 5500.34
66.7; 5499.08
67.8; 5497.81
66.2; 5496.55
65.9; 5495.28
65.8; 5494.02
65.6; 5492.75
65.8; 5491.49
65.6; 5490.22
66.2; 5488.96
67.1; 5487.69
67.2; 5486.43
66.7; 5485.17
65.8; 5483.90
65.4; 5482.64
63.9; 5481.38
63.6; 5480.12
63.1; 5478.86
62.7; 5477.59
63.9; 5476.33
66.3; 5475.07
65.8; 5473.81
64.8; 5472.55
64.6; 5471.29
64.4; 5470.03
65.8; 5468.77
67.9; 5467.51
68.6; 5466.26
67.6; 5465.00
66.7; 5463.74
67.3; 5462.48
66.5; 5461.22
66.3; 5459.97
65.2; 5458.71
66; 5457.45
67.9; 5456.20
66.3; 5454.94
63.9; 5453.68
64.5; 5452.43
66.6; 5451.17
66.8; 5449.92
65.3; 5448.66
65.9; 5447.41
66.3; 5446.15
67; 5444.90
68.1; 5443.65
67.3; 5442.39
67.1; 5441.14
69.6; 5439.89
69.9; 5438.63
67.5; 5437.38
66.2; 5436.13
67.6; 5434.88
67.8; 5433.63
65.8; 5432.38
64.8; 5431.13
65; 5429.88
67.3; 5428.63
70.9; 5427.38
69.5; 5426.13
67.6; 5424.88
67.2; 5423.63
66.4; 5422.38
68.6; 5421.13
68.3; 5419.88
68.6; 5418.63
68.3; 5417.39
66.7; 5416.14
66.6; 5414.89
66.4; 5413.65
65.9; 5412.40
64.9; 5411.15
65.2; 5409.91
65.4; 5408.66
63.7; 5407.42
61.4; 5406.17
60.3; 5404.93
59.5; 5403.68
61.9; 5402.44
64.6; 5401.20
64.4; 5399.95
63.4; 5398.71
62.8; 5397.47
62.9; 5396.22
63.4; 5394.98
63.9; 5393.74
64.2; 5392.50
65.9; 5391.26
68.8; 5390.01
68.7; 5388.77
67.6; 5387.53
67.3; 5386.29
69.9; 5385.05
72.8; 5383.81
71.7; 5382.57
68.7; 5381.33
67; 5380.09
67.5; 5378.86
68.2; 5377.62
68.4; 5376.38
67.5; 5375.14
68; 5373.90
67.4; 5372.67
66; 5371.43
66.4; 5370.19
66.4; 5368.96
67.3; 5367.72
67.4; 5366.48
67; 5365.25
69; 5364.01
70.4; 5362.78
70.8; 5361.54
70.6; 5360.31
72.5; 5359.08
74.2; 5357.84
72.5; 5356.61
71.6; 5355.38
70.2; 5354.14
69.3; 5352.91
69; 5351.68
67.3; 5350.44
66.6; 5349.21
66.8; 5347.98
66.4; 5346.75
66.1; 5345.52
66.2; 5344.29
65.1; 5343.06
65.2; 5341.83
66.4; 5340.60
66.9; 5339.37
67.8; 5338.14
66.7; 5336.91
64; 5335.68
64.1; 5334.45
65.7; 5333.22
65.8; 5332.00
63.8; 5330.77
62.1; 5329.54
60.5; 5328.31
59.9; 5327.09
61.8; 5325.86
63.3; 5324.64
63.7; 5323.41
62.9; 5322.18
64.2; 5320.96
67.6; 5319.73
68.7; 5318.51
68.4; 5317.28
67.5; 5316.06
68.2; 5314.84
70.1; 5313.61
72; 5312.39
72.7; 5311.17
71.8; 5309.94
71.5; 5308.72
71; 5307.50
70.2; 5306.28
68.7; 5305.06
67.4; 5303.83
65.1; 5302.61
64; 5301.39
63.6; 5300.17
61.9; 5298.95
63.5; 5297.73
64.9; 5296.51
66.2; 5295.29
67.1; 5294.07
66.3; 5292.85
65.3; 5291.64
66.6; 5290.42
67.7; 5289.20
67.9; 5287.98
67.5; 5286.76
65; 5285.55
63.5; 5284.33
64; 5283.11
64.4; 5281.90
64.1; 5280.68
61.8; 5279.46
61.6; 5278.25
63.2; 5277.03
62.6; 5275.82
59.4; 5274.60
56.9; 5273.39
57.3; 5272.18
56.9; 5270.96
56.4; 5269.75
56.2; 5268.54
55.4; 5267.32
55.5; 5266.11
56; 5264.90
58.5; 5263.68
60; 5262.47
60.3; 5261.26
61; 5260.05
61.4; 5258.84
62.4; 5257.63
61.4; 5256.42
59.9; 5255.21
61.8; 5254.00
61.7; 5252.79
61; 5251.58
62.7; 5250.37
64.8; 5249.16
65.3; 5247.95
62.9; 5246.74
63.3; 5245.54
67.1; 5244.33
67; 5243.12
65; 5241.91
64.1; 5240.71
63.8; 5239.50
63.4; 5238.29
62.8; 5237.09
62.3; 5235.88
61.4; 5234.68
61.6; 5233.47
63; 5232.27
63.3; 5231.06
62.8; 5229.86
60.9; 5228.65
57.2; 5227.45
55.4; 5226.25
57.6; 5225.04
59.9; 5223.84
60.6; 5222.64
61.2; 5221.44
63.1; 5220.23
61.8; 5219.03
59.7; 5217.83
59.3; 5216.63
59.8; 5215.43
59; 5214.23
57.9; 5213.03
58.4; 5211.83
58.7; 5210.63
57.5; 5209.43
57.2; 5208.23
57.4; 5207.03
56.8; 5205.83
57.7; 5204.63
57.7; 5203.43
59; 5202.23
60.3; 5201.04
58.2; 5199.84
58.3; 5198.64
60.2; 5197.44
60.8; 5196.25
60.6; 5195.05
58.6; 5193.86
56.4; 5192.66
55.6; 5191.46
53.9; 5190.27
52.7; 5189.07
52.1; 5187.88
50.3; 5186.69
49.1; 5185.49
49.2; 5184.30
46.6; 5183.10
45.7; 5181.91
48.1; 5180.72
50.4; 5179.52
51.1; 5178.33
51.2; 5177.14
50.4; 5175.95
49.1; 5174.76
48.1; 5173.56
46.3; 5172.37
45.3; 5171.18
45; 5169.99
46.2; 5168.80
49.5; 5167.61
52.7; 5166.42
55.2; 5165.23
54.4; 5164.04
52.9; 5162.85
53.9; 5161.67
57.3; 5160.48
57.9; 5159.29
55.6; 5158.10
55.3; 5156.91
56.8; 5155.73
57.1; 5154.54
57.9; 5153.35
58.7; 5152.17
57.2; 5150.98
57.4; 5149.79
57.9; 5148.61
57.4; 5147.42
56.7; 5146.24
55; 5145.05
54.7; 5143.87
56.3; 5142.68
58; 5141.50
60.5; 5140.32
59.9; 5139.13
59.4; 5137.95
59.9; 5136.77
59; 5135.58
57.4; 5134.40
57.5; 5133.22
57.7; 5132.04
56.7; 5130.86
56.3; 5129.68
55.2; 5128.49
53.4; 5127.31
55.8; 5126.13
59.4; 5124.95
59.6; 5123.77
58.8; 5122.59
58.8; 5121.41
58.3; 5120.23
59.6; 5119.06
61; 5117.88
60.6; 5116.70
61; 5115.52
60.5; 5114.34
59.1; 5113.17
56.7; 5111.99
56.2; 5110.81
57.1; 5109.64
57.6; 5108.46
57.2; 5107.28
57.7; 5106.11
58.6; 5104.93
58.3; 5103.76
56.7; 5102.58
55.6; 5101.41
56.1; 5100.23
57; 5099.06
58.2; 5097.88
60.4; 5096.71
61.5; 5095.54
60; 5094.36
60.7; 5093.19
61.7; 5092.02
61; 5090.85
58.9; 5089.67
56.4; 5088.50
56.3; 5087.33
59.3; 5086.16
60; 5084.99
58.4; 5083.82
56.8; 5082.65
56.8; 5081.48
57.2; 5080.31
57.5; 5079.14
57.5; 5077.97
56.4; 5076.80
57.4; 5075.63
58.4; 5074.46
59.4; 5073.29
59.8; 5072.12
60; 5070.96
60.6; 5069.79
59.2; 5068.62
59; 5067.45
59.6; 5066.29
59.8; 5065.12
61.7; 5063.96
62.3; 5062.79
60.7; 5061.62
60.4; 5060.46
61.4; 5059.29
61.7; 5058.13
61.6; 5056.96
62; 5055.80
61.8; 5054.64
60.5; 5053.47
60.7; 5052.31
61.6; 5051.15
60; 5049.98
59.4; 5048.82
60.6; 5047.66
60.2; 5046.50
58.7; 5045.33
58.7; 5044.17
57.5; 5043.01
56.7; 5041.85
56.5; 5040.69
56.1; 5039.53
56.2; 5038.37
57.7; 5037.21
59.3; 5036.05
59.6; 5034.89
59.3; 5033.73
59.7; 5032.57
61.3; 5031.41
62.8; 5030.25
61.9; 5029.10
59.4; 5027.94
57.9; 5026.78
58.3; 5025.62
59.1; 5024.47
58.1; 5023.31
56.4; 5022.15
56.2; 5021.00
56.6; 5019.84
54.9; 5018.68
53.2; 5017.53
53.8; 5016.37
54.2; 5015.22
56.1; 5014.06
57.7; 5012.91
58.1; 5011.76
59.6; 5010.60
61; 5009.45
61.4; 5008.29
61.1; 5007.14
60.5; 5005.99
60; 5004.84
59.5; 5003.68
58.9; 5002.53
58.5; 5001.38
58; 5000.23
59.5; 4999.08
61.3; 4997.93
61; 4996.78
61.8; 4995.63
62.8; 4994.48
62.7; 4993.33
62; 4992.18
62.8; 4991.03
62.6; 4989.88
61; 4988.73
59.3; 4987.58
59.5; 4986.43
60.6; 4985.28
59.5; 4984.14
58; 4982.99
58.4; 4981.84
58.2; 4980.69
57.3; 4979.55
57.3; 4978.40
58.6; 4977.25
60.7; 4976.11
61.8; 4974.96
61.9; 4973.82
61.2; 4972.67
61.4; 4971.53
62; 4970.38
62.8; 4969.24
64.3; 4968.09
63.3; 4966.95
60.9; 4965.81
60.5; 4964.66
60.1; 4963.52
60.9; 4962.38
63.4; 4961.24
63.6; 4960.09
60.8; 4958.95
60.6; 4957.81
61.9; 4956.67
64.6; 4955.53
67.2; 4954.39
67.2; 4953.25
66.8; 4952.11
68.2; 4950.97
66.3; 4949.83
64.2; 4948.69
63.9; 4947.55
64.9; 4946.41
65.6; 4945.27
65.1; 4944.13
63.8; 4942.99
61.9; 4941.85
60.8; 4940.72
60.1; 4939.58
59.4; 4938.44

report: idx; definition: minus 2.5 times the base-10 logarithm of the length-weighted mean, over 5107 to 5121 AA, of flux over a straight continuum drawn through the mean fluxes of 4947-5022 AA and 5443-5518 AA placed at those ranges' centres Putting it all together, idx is 0.06 mag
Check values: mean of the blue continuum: 60.6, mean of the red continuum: 65.7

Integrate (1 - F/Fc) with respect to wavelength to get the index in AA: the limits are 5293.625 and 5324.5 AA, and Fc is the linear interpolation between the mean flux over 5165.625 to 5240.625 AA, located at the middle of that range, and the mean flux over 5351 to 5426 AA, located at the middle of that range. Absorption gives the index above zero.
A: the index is -2.4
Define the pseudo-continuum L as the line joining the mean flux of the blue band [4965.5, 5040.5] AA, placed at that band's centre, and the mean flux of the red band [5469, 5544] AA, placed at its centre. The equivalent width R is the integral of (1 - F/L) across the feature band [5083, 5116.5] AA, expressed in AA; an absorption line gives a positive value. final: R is 1.2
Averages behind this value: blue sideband 59.5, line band 58.5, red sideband 66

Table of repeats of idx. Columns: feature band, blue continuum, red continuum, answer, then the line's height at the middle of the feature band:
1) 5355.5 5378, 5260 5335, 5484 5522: -0.070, 64.7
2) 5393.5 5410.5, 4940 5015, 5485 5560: 0.043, 65.6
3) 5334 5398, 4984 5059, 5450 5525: -0.059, 64.1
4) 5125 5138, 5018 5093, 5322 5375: 0.074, 61.1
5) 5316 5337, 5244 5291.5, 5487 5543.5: -0.027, 62.8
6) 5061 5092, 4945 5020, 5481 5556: 0.054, 61.9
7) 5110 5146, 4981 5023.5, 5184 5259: 0.027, 59.5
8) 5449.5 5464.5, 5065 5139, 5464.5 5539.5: -0.017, 65.1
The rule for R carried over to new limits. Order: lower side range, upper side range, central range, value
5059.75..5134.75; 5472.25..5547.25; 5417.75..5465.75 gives -1.6 AA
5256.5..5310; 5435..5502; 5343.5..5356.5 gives -0.8 AA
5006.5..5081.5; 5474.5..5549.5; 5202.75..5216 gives 0.8 AA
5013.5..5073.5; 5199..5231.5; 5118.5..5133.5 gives 0.4 AA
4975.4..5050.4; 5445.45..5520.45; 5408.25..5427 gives -0.7 AA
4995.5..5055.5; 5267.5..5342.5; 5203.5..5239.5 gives 1.8 AA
